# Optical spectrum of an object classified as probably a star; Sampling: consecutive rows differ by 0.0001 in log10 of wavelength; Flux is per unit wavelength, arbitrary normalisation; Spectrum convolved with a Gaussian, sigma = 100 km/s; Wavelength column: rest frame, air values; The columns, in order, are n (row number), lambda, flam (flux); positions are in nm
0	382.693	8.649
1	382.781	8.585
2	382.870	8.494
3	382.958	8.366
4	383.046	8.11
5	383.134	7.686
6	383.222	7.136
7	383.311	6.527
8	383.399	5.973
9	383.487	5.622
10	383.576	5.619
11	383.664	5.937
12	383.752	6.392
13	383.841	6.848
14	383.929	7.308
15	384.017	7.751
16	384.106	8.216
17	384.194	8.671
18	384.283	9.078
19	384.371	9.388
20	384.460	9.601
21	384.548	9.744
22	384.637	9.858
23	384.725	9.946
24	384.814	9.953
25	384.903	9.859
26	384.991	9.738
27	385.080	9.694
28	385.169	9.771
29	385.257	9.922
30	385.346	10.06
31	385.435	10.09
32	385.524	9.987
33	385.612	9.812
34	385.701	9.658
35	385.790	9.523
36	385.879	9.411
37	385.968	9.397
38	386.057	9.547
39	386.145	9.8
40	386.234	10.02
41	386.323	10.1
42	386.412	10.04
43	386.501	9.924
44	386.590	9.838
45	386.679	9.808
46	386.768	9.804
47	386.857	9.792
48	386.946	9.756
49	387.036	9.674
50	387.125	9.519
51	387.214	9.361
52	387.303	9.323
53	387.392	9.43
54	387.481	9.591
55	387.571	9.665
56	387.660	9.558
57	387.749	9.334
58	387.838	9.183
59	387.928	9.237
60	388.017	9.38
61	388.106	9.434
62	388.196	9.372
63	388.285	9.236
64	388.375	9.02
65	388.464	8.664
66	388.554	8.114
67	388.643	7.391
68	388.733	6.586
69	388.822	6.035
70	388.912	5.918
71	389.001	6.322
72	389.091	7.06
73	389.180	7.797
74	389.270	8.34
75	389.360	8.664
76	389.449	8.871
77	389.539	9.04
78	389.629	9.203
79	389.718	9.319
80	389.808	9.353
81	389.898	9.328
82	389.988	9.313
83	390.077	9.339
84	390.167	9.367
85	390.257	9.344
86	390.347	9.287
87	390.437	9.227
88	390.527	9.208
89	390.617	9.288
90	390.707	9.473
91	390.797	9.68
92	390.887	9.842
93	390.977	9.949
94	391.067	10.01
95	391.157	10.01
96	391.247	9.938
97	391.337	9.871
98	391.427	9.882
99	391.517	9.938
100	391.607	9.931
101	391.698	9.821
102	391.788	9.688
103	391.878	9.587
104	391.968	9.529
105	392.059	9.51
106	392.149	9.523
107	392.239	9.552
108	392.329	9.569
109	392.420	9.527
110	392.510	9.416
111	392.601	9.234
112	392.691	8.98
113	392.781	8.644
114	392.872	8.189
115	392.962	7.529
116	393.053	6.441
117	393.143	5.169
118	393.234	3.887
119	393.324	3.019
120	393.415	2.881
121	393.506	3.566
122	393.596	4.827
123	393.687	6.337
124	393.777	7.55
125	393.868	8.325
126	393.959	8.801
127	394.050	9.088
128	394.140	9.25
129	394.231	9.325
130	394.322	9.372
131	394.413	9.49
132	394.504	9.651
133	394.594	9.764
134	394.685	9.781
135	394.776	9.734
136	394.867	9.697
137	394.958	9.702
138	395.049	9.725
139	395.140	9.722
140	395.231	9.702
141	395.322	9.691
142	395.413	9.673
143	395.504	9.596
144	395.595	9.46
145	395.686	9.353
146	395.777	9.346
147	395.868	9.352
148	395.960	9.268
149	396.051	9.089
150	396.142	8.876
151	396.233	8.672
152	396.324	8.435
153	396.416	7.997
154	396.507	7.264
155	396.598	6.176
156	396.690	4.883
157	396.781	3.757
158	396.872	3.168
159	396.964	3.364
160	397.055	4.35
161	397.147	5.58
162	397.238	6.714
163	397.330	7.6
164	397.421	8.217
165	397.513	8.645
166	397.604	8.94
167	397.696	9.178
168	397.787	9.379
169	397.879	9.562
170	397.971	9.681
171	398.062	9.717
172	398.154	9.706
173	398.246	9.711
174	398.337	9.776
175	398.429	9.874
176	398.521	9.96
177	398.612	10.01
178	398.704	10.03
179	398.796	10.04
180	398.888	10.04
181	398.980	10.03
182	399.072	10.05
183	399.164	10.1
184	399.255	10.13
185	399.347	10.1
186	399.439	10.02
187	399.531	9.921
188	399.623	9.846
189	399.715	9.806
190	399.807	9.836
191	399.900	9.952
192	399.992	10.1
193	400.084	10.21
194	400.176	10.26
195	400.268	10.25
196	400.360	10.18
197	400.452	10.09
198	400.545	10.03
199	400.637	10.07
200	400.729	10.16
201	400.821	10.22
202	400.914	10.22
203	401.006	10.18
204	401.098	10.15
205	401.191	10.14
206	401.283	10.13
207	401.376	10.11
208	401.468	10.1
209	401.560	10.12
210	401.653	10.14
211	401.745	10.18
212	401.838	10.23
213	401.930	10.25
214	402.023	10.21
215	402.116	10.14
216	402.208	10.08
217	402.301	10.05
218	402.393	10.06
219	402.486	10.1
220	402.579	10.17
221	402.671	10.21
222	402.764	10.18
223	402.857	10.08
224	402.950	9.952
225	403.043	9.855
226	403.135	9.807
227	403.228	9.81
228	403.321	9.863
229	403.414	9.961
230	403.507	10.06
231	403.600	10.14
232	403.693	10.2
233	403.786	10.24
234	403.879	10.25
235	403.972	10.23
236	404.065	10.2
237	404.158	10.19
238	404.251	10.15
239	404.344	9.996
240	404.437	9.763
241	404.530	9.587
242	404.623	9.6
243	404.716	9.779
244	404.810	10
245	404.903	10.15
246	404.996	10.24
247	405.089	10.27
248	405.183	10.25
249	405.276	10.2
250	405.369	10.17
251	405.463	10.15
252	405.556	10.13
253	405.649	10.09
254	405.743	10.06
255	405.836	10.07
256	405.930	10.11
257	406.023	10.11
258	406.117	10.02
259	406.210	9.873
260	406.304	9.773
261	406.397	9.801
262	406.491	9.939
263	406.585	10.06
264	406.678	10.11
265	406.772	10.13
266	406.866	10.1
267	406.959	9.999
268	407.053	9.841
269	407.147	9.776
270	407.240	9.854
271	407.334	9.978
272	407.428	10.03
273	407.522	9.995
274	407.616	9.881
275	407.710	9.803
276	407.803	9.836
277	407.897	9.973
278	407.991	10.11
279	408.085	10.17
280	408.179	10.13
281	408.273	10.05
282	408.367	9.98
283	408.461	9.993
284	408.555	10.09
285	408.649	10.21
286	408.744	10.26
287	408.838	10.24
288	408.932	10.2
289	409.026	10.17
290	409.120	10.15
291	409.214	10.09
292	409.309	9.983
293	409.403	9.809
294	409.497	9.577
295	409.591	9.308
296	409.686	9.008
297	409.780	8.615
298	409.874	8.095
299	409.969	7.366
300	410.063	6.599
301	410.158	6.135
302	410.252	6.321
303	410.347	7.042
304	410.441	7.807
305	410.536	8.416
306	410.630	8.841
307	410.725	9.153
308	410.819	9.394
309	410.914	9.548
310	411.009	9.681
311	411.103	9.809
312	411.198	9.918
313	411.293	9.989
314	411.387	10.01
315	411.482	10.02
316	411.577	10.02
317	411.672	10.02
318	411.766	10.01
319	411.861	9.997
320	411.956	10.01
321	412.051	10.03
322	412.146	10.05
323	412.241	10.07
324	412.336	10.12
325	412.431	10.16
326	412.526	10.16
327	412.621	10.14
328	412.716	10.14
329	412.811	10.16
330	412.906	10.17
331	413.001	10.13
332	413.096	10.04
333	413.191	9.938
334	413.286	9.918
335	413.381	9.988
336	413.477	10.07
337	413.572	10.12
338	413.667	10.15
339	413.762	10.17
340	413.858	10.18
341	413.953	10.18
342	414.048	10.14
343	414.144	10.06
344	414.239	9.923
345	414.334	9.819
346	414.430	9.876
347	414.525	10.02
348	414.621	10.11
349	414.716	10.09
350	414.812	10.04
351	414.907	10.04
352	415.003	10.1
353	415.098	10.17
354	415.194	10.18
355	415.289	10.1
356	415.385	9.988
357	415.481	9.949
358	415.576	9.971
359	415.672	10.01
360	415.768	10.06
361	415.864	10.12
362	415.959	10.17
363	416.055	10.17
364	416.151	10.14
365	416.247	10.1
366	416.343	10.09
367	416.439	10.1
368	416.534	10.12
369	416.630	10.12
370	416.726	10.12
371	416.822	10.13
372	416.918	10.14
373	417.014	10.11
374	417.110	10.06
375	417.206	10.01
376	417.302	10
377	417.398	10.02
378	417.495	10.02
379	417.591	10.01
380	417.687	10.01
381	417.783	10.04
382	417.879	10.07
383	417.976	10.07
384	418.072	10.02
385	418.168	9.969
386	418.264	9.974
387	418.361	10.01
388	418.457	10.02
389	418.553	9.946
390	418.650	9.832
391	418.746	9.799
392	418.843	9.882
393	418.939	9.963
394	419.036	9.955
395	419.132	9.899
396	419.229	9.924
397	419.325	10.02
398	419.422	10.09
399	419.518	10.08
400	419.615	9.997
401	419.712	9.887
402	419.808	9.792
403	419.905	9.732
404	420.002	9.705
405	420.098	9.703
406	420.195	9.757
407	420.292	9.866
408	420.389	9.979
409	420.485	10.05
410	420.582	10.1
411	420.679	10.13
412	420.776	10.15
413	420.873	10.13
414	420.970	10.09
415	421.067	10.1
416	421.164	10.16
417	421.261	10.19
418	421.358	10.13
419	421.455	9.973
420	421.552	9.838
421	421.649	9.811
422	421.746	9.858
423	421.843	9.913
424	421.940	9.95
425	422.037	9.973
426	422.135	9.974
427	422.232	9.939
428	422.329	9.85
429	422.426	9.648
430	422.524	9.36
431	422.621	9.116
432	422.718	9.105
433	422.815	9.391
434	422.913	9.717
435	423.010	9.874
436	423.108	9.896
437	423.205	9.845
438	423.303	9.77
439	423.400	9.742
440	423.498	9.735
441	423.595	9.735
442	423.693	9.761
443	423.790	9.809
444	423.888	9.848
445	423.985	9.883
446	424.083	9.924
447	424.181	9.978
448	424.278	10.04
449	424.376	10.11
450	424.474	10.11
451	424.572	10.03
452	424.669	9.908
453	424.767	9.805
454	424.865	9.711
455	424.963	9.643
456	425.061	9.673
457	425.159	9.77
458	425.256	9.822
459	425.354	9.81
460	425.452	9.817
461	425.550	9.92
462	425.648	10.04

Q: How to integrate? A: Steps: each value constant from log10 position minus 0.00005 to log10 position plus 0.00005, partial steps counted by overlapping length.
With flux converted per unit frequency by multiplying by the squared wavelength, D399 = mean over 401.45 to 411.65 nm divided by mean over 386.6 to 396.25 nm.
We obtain 1.2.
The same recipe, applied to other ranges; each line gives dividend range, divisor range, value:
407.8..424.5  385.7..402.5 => 1.22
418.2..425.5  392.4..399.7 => 1.33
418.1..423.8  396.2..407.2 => 1.13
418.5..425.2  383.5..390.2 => 1.31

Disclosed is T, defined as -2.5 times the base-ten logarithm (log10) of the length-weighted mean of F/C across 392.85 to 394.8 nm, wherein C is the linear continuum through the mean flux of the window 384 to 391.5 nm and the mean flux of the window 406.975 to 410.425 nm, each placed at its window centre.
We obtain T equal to 0.26 mag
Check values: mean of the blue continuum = 9.26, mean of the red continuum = 9.4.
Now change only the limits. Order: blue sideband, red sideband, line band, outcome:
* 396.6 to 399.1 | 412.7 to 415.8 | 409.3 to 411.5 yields 0.11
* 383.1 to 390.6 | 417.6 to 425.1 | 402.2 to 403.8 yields -0.08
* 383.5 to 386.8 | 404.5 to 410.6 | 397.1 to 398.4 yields 0.08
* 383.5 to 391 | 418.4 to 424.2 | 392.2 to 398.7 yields 0.13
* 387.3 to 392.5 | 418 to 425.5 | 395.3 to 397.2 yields 0.23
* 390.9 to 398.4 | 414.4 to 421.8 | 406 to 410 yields -0.06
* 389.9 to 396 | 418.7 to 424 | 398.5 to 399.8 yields -0.11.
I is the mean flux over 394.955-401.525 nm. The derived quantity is 9.1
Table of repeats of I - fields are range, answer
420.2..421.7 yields 10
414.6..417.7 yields 10.1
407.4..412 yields 9.42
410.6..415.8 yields 9.99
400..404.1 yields 10.1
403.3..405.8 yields 10.1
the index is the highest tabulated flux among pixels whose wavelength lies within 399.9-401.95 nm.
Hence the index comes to 10.26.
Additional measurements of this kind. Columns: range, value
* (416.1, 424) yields 10.19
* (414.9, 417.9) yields 10.18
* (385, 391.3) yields 10.1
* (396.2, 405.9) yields 10.27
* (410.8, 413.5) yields 10.17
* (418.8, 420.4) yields 10.09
